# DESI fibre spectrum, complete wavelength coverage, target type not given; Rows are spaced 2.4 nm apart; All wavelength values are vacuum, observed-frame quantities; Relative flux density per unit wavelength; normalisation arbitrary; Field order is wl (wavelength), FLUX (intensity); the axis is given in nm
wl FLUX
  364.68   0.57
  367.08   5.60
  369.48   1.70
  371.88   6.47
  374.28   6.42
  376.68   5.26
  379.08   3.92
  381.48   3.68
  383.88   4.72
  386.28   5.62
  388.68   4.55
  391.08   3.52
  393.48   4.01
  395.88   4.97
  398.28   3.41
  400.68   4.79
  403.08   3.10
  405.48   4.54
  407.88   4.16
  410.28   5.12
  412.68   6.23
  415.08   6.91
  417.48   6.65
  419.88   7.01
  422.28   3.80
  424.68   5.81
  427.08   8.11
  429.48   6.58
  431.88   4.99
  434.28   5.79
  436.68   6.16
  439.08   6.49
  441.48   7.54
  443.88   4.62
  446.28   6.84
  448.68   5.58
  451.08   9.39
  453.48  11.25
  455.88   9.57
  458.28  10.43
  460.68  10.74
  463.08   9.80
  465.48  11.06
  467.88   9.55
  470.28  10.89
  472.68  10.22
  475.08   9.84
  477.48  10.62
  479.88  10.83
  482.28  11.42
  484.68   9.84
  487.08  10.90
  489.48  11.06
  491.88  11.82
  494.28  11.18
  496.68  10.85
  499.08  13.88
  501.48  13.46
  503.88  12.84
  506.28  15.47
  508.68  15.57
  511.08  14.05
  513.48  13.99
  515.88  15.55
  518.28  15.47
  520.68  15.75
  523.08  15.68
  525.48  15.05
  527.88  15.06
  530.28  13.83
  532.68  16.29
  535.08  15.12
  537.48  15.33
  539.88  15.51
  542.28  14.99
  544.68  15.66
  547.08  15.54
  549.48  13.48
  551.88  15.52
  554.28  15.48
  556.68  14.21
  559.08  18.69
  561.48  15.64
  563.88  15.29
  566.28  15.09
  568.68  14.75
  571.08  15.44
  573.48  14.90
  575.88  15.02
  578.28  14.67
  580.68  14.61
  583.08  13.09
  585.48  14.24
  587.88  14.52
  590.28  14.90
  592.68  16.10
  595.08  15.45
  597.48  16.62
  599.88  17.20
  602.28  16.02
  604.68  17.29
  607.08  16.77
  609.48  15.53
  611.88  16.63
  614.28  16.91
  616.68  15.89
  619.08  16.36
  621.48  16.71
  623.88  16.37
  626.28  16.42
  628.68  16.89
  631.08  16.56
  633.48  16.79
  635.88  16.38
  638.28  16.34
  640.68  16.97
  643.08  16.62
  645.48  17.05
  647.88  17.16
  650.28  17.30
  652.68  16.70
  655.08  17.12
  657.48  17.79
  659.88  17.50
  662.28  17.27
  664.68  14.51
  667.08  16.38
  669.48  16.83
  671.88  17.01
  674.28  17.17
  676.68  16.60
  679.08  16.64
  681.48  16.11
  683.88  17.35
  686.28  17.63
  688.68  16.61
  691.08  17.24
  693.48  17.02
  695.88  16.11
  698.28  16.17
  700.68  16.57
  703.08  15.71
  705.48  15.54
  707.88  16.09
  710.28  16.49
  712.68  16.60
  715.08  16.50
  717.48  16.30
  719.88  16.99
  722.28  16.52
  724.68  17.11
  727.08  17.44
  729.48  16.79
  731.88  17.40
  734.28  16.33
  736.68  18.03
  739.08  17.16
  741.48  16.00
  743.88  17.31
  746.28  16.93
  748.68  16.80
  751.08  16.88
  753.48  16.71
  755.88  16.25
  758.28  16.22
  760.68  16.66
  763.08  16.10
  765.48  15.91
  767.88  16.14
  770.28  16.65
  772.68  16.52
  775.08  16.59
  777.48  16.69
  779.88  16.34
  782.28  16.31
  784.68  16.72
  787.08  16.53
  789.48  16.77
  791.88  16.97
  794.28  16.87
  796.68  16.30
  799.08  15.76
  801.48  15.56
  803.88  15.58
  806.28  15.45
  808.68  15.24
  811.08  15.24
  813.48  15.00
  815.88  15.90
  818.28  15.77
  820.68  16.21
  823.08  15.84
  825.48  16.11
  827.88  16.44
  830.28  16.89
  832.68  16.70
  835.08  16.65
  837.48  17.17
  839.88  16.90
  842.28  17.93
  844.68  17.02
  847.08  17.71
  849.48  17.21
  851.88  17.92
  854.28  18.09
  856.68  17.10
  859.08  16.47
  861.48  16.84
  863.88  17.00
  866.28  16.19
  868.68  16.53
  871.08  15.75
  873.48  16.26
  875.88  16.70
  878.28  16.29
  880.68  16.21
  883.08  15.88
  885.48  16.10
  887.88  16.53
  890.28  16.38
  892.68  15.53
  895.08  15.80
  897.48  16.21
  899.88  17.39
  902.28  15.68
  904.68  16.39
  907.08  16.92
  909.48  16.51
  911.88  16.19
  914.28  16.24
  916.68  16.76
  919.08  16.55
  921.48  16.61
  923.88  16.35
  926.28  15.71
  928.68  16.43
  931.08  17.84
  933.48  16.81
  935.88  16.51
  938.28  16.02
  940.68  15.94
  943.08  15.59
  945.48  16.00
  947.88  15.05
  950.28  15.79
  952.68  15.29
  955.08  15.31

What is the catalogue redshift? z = 0.129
